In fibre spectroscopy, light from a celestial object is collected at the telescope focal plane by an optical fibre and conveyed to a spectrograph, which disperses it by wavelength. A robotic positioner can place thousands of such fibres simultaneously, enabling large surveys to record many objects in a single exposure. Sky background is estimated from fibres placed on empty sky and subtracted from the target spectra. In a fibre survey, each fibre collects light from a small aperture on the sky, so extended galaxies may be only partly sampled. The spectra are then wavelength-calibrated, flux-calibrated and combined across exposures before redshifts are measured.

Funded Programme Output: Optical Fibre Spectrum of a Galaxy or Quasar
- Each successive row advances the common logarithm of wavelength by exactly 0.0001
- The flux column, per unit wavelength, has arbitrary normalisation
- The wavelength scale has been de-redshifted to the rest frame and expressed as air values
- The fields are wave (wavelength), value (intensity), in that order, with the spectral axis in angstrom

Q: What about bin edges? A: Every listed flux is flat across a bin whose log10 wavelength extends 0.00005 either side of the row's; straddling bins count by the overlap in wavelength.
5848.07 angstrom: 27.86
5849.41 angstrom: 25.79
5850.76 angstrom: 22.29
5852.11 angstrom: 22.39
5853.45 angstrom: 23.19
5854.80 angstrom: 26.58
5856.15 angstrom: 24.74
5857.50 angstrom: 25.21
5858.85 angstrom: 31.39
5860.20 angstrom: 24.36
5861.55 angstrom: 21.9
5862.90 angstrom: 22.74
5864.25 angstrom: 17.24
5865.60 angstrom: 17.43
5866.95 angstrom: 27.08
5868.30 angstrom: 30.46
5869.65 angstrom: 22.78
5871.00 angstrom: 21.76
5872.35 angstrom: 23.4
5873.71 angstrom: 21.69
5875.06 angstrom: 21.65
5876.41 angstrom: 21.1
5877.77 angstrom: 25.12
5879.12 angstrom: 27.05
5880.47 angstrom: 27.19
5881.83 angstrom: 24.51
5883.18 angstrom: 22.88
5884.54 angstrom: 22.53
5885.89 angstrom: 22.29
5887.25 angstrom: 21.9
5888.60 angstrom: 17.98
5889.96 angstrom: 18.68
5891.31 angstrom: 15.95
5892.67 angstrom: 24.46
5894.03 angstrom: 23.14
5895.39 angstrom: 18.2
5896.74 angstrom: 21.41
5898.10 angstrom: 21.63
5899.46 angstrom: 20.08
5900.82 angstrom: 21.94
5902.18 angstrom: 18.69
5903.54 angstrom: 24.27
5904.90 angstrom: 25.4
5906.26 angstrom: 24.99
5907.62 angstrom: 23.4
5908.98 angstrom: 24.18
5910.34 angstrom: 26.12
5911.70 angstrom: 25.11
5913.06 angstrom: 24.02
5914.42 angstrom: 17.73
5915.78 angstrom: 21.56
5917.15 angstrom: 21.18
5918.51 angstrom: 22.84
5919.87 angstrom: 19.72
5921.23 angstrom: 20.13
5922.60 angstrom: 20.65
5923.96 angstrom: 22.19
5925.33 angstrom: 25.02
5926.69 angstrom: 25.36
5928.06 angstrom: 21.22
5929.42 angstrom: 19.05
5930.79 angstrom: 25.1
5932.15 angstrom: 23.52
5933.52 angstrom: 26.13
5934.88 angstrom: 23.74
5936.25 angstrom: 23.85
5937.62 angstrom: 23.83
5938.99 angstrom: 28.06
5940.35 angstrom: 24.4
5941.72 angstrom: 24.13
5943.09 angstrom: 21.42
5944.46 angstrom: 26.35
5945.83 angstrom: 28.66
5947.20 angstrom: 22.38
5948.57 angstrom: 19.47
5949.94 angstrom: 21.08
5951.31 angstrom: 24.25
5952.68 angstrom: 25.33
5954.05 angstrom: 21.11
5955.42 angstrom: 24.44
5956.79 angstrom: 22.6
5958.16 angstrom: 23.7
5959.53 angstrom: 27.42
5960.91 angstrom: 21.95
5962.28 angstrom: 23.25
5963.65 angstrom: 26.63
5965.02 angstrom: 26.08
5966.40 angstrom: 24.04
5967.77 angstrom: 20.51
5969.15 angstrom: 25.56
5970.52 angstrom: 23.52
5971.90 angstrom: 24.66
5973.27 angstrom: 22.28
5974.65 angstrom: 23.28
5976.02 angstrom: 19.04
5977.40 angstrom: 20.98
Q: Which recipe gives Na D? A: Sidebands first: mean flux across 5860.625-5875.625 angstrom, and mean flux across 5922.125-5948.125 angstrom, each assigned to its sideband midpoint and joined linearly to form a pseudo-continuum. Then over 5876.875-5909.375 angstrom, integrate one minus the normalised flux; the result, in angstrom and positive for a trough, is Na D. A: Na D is 1.0 angstrom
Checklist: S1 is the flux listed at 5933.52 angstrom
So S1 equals 26.13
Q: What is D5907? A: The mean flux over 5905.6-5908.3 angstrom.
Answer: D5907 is 24.2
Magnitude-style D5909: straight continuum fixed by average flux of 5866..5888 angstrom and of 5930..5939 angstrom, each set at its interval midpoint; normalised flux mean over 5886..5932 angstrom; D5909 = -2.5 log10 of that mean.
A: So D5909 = 0.109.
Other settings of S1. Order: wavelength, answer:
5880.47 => 27.19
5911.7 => 25.11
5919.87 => 19.72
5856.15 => 24.74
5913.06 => 24.02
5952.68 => 25.33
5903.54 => 24.27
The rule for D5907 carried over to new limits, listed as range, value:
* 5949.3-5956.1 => 23.3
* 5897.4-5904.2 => 21.3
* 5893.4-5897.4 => 20.9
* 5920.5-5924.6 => 21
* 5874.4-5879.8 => 23.8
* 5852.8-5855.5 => 24.9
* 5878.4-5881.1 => 27.2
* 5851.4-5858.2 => 24.4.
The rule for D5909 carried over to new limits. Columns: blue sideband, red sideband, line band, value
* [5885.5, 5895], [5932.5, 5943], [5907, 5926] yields 0.016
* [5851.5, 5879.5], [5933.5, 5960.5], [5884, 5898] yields 0.154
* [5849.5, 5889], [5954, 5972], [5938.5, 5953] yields -0.005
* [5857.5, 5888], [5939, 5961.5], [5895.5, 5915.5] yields 0.049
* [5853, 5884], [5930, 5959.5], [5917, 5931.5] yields 0.091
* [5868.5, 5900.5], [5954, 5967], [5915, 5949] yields 0.014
